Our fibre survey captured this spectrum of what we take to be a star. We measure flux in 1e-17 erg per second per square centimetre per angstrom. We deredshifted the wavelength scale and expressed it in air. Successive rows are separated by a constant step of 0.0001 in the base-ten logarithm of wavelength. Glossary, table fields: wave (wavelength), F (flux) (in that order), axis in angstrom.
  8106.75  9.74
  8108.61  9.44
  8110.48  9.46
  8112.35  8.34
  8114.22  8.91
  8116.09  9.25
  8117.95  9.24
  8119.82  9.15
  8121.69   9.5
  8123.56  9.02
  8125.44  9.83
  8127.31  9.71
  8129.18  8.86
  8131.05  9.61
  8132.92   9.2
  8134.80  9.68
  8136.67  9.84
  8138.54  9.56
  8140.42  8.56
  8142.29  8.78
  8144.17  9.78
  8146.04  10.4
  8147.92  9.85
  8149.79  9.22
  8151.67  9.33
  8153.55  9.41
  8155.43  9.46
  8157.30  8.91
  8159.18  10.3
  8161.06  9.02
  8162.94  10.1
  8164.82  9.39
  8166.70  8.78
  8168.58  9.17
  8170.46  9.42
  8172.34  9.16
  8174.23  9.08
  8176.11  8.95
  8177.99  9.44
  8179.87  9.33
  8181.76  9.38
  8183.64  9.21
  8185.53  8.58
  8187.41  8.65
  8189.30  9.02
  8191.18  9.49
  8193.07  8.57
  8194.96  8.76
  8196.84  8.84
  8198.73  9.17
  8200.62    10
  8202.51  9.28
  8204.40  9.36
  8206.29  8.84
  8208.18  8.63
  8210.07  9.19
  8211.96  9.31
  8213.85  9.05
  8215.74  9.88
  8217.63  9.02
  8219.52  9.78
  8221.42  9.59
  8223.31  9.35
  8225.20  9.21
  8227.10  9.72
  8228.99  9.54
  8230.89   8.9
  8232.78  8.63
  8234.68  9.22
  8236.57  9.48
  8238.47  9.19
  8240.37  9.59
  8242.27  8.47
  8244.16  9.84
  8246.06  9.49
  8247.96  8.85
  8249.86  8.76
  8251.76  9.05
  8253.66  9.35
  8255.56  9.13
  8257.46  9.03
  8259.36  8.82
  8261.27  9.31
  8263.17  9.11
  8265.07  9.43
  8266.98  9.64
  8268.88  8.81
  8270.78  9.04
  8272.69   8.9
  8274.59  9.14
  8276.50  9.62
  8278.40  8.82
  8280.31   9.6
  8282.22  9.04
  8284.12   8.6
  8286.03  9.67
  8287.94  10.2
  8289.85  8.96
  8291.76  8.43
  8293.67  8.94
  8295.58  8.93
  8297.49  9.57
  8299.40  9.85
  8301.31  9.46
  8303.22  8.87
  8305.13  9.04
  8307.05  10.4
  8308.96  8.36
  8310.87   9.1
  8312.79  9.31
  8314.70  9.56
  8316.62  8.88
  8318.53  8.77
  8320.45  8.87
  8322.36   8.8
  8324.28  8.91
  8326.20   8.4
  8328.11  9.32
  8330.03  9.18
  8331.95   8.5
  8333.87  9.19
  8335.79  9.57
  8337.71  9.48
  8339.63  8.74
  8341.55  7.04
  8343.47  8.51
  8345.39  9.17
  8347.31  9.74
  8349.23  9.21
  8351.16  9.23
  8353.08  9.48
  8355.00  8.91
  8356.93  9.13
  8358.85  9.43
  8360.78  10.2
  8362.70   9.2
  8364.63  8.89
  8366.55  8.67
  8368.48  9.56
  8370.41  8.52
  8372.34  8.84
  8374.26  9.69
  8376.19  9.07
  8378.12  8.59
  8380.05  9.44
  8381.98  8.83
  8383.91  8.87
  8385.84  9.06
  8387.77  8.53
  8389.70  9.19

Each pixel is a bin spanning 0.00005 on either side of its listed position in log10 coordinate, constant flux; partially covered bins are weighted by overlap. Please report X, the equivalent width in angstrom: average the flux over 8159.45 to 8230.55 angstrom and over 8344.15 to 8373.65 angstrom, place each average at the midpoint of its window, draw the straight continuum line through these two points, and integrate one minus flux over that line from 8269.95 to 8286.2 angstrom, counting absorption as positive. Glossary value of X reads 0.2 angstrom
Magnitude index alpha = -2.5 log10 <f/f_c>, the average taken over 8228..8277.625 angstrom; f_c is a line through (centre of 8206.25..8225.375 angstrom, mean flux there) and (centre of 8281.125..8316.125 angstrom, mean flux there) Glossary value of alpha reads 0.01 mag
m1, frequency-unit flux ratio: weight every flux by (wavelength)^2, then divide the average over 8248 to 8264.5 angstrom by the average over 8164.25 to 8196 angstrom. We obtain 1.0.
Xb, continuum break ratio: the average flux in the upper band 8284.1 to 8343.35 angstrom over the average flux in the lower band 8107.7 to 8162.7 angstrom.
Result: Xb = 0.97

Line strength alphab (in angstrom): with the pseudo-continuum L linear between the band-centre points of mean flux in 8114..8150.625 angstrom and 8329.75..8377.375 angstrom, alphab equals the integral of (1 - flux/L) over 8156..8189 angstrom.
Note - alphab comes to 0.4 angstrom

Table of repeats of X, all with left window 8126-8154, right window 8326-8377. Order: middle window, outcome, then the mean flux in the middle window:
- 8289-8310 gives 0.0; 9.17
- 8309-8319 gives 0.1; 9.07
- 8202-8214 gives 0.3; 9.09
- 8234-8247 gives -0.1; 9.33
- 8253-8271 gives 0.1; 9.17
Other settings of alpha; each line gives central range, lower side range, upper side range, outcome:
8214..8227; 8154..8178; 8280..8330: -0.02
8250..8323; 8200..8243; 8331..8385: 0.00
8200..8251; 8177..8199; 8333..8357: -0.03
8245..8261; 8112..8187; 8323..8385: 0.01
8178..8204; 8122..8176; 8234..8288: 0.02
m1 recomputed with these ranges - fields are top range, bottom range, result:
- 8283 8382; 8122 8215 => 1.02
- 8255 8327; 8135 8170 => 1.00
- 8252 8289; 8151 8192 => 1.02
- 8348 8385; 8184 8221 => 1.04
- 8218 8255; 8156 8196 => 1.02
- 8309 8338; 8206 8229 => 0.99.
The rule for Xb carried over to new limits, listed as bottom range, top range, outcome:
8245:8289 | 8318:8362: 0.98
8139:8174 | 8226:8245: 0.99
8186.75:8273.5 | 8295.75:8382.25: 0.99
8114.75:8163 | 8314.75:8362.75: 0.96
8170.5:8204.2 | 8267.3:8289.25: 1.01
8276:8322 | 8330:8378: 0.99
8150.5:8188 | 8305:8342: 0.97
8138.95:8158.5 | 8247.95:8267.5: 0.97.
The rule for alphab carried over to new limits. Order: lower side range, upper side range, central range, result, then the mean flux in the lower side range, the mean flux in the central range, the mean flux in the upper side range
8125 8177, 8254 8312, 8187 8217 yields 0.6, 9.4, 9.13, 9.2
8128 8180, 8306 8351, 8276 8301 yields -0.4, 9.38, 9.25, 9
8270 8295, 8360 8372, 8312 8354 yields 0.7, 9.15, 8.99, 9.14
